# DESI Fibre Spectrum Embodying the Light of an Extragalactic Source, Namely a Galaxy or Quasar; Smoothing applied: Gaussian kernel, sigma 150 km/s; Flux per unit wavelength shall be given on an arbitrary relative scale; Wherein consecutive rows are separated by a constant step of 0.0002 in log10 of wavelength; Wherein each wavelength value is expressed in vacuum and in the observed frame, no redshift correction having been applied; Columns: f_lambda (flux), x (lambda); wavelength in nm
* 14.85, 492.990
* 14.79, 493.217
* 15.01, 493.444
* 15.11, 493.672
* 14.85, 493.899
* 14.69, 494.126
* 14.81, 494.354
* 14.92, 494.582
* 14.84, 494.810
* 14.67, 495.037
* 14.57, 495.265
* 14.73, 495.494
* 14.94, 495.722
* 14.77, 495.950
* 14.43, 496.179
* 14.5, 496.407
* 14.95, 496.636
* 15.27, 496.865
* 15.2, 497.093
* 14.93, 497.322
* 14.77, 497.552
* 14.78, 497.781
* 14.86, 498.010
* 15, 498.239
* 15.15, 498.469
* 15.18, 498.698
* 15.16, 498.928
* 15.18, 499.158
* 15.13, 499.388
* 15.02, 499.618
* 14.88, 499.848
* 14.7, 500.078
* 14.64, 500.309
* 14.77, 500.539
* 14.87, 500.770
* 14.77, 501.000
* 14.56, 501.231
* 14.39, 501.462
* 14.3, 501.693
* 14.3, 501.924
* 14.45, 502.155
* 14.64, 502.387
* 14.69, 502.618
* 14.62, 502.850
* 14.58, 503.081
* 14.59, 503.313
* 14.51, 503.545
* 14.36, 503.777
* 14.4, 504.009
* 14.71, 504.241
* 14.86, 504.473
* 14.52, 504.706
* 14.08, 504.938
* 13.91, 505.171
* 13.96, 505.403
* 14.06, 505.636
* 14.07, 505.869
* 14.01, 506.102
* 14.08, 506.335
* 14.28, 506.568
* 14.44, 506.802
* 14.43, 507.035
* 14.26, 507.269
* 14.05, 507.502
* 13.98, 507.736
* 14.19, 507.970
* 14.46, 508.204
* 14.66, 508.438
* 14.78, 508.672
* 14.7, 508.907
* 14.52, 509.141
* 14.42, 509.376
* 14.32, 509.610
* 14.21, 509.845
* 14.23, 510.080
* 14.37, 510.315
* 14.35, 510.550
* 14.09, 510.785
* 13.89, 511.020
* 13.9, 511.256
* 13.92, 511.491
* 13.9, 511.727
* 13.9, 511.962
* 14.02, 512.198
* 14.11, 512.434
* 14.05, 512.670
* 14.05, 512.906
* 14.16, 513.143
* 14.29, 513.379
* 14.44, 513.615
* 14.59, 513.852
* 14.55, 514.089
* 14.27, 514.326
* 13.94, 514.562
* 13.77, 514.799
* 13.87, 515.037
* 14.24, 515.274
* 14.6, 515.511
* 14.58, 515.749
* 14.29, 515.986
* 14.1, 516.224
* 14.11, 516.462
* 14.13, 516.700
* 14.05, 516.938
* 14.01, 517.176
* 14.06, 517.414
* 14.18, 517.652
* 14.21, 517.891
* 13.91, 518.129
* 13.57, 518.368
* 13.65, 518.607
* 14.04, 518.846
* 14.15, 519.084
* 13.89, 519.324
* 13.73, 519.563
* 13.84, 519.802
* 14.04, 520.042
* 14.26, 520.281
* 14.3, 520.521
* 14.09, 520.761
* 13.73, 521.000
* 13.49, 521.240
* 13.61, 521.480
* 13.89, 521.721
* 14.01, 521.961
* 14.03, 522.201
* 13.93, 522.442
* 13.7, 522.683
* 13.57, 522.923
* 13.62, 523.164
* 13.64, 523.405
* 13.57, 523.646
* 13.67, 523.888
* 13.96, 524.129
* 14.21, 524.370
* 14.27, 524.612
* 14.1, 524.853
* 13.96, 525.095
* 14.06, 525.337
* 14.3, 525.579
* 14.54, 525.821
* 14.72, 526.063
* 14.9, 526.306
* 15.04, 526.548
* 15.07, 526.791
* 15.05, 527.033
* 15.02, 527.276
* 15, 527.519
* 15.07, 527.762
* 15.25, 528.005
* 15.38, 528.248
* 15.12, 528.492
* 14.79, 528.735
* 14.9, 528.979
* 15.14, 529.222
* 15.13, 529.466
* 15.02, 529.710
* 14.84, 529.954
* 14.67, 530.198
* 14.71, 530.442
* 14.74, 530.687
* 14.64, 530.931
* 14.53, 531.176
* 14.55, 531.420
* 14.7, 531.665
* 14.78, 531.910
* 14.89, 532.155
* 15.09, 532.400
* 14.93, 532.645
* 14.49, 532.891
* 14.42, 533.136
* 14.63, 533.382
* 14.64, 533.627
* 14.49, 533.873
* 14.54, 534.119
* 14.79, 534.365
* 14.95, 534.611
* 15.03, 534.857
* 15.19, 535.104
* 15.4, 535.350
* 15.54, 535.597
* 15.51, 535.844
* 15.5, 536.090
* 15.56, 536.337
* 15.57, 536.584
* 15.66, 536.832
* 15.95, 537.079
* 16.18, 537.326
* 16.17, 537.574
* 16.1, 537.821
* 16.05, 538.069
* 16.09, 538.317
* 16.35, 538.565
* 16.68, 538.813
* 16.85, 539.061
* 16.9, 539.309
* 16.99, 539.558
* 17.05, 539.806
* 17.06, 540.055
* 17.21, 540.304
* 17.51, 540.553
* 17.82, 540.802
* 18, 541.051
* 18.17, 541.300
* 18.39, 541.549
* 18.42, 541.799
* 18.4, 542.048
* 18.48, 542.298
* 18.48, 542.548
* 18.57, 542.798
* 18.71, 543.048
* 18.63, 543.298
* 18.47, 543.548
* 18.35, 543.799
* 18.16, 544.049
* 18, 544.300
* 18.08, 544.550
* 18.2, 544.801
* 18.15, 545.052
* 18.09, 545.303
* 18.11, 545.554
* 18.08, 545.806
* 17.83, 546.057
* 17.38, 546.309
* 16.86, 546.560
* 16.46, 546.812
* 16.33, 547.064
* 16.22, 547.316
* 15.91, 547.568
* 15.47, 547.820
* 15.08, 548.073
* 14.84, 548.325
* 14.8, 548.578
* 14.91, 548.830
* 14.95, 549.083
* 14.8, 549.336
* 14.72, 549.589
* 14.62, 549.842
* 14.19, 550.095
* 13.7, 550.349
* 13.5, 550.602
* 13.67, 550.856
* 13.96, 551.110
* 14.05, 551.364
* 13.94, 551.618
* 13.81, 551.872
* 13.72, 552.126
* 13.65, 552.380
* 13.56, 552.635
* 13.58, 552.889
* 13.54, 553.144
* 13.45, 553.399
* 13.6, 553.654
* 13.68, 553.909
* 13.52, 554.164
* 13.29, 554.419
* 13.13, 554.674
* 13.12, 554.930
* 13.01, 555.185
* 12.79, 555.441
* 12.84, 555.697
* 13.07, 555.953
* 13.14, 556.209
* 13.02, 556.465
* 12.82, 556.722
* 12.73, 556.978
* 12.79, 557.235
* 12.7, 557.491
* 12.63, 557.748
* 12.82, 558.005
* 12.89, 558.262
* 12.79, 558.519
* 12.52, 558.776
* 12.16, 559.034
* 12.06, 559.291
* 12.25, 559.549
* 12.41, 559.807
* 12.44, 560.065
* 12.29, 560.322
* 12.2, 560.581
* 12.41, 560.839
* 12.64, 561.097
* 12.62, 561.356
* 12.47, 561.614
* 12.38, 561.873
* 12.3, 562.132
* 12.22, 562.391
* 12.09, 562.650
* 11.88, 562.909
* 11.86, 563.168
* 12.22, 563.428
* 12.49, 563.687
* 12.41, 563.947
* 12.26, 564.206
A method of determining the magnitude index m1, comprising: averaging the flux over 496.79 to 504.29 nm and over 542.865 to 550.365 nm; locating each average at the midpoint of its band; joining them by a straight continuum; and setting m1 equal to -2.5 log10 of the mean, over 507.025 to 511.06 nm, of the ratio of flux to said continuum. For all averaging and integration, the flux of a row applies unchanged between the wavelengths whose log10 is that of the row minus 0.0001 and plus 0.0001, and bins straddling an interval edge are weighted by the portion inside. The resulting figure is 0.06 mag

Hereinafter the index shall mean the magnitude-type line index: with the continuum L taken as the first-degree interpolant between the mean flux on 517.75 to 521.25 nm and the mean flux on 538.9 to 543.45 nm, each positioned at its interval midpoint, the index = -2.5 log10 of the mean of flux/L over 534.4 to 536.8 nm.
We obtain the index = 0.102 mag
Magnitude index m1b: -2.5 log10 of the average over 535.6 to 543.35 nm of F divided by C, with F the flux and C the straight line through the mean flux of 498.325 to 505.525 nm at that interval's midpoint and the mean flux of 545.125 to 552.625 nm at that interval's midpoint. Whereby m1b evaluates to -0.127 mag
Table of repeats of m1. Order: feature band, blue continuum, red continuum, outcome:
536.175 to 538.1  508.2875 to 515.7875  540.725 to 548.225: 0.07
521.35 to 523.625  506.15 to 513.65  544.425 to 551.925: 0.07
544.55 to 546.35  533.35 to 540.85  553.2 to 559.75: -0.23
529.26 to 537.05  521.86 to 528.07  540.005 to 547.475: 0.06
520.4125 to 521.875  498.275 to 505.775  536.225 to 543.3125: 0.15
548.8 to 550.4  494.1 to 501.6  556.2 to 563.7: -0.14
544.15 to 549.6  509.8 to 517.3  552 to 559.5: -0.24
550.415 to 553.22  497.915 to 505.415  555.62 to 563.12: -0.08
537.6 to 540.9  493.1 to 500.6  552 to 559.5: -0.23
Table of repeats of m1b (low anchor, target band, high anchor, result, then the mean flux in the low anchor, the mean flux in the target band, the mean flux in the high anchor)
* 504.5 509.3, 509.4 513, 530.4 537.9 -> 0.02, 14.3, 14.1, 15.1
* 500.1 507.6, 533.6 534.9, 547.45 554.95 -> -0.04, 14.4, 14.7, 14.1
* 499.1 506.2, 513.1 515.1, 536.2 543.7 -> 0.08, 14.5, 14.2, 17.2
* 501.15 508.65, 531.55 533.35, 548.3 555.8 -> -0.05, 14.4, 14.7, 13.8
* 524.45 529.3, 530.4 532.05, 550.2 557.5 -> -0.01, 14.8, 14.7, 13.4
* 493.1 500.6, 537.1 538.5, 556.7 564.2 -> -0.21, 14.9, 16.1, 12.4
